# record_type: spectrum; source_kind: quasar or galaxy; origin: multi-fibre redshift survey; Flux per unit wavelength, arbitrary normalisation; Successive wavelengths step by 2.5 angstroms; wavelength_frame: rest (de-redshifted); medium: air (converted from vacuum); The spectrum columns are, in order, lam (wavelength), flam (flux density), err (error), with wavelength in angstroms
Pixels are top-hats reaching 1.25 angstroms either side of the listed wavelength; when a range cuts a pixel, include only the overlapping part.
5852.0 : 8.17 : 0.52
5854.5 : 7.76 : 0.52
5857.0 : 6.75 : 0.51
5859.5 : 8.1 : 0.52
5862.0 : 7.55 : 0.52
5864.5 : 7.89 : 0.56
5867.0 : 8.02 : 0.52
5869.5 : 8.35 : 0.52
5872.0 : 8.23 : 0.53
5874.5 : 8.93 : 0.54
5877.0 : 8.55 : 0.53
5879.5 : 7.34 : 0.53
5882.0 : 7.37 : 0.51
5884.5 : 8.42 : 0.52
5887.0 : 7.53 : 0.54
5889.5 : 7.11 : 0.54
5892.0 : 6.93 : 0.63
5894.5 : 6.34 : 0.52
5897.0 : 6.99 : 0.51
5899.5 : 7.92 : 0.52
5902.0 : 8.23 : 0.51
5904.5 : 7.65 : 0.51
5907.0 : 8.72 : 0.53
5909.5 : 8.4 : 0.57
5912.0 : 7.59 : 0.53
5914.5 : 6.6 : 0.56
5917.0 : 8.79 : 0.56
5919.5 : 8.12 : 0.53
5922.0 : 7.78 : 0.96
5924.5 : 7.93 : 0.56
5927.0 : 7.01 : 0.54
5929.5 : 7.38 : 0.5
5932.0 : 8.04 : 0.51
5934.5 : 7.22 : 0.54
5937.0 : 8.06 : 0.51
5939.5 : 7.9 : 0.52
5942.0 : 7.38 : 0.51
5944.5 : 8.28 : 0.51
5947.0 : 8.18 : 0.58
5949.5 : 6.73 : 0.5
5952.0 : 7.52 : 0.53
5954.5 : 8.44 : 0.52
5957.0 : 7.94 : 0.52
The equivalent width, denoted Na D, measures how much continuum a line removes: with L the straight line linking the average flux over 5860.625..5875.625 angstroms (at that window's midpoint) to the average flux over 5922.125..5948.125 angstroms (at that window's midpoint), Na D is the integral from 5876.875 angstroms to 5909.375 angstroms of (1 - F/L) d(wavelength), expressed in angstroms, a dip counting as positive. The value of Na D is 1.5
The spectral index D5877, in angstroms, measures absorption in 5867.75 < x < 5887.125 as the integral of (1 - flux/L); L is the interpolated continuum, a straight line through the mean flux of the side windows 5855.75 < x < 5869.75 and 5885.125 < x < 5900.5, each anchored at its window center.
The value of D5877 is -1.7 angstroms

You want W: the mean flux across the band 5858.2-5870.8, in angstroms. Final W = 7.98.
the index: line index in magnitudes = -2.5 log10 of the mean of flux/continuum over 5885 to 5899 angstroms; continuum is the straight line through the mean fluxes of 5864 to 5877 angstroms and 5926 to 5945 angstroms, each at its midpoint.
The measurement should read 0.14 mag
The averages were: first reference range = 8.33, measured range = 7.11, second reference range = 7.64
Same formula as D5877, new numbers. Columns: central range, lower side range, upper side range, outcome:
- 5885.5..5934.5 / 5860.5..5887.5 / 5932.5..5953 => 1.3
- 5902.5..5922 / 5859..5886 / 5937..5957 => -0.1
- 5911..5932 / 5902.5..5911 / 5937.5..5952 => 0.9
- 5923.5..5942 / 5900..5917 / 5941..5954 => 0.3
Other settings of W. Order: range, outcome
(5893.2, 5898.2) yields 6.66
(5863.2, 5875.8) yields 8.28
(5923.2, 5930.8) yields 7.45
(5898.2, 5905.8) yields 7.93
